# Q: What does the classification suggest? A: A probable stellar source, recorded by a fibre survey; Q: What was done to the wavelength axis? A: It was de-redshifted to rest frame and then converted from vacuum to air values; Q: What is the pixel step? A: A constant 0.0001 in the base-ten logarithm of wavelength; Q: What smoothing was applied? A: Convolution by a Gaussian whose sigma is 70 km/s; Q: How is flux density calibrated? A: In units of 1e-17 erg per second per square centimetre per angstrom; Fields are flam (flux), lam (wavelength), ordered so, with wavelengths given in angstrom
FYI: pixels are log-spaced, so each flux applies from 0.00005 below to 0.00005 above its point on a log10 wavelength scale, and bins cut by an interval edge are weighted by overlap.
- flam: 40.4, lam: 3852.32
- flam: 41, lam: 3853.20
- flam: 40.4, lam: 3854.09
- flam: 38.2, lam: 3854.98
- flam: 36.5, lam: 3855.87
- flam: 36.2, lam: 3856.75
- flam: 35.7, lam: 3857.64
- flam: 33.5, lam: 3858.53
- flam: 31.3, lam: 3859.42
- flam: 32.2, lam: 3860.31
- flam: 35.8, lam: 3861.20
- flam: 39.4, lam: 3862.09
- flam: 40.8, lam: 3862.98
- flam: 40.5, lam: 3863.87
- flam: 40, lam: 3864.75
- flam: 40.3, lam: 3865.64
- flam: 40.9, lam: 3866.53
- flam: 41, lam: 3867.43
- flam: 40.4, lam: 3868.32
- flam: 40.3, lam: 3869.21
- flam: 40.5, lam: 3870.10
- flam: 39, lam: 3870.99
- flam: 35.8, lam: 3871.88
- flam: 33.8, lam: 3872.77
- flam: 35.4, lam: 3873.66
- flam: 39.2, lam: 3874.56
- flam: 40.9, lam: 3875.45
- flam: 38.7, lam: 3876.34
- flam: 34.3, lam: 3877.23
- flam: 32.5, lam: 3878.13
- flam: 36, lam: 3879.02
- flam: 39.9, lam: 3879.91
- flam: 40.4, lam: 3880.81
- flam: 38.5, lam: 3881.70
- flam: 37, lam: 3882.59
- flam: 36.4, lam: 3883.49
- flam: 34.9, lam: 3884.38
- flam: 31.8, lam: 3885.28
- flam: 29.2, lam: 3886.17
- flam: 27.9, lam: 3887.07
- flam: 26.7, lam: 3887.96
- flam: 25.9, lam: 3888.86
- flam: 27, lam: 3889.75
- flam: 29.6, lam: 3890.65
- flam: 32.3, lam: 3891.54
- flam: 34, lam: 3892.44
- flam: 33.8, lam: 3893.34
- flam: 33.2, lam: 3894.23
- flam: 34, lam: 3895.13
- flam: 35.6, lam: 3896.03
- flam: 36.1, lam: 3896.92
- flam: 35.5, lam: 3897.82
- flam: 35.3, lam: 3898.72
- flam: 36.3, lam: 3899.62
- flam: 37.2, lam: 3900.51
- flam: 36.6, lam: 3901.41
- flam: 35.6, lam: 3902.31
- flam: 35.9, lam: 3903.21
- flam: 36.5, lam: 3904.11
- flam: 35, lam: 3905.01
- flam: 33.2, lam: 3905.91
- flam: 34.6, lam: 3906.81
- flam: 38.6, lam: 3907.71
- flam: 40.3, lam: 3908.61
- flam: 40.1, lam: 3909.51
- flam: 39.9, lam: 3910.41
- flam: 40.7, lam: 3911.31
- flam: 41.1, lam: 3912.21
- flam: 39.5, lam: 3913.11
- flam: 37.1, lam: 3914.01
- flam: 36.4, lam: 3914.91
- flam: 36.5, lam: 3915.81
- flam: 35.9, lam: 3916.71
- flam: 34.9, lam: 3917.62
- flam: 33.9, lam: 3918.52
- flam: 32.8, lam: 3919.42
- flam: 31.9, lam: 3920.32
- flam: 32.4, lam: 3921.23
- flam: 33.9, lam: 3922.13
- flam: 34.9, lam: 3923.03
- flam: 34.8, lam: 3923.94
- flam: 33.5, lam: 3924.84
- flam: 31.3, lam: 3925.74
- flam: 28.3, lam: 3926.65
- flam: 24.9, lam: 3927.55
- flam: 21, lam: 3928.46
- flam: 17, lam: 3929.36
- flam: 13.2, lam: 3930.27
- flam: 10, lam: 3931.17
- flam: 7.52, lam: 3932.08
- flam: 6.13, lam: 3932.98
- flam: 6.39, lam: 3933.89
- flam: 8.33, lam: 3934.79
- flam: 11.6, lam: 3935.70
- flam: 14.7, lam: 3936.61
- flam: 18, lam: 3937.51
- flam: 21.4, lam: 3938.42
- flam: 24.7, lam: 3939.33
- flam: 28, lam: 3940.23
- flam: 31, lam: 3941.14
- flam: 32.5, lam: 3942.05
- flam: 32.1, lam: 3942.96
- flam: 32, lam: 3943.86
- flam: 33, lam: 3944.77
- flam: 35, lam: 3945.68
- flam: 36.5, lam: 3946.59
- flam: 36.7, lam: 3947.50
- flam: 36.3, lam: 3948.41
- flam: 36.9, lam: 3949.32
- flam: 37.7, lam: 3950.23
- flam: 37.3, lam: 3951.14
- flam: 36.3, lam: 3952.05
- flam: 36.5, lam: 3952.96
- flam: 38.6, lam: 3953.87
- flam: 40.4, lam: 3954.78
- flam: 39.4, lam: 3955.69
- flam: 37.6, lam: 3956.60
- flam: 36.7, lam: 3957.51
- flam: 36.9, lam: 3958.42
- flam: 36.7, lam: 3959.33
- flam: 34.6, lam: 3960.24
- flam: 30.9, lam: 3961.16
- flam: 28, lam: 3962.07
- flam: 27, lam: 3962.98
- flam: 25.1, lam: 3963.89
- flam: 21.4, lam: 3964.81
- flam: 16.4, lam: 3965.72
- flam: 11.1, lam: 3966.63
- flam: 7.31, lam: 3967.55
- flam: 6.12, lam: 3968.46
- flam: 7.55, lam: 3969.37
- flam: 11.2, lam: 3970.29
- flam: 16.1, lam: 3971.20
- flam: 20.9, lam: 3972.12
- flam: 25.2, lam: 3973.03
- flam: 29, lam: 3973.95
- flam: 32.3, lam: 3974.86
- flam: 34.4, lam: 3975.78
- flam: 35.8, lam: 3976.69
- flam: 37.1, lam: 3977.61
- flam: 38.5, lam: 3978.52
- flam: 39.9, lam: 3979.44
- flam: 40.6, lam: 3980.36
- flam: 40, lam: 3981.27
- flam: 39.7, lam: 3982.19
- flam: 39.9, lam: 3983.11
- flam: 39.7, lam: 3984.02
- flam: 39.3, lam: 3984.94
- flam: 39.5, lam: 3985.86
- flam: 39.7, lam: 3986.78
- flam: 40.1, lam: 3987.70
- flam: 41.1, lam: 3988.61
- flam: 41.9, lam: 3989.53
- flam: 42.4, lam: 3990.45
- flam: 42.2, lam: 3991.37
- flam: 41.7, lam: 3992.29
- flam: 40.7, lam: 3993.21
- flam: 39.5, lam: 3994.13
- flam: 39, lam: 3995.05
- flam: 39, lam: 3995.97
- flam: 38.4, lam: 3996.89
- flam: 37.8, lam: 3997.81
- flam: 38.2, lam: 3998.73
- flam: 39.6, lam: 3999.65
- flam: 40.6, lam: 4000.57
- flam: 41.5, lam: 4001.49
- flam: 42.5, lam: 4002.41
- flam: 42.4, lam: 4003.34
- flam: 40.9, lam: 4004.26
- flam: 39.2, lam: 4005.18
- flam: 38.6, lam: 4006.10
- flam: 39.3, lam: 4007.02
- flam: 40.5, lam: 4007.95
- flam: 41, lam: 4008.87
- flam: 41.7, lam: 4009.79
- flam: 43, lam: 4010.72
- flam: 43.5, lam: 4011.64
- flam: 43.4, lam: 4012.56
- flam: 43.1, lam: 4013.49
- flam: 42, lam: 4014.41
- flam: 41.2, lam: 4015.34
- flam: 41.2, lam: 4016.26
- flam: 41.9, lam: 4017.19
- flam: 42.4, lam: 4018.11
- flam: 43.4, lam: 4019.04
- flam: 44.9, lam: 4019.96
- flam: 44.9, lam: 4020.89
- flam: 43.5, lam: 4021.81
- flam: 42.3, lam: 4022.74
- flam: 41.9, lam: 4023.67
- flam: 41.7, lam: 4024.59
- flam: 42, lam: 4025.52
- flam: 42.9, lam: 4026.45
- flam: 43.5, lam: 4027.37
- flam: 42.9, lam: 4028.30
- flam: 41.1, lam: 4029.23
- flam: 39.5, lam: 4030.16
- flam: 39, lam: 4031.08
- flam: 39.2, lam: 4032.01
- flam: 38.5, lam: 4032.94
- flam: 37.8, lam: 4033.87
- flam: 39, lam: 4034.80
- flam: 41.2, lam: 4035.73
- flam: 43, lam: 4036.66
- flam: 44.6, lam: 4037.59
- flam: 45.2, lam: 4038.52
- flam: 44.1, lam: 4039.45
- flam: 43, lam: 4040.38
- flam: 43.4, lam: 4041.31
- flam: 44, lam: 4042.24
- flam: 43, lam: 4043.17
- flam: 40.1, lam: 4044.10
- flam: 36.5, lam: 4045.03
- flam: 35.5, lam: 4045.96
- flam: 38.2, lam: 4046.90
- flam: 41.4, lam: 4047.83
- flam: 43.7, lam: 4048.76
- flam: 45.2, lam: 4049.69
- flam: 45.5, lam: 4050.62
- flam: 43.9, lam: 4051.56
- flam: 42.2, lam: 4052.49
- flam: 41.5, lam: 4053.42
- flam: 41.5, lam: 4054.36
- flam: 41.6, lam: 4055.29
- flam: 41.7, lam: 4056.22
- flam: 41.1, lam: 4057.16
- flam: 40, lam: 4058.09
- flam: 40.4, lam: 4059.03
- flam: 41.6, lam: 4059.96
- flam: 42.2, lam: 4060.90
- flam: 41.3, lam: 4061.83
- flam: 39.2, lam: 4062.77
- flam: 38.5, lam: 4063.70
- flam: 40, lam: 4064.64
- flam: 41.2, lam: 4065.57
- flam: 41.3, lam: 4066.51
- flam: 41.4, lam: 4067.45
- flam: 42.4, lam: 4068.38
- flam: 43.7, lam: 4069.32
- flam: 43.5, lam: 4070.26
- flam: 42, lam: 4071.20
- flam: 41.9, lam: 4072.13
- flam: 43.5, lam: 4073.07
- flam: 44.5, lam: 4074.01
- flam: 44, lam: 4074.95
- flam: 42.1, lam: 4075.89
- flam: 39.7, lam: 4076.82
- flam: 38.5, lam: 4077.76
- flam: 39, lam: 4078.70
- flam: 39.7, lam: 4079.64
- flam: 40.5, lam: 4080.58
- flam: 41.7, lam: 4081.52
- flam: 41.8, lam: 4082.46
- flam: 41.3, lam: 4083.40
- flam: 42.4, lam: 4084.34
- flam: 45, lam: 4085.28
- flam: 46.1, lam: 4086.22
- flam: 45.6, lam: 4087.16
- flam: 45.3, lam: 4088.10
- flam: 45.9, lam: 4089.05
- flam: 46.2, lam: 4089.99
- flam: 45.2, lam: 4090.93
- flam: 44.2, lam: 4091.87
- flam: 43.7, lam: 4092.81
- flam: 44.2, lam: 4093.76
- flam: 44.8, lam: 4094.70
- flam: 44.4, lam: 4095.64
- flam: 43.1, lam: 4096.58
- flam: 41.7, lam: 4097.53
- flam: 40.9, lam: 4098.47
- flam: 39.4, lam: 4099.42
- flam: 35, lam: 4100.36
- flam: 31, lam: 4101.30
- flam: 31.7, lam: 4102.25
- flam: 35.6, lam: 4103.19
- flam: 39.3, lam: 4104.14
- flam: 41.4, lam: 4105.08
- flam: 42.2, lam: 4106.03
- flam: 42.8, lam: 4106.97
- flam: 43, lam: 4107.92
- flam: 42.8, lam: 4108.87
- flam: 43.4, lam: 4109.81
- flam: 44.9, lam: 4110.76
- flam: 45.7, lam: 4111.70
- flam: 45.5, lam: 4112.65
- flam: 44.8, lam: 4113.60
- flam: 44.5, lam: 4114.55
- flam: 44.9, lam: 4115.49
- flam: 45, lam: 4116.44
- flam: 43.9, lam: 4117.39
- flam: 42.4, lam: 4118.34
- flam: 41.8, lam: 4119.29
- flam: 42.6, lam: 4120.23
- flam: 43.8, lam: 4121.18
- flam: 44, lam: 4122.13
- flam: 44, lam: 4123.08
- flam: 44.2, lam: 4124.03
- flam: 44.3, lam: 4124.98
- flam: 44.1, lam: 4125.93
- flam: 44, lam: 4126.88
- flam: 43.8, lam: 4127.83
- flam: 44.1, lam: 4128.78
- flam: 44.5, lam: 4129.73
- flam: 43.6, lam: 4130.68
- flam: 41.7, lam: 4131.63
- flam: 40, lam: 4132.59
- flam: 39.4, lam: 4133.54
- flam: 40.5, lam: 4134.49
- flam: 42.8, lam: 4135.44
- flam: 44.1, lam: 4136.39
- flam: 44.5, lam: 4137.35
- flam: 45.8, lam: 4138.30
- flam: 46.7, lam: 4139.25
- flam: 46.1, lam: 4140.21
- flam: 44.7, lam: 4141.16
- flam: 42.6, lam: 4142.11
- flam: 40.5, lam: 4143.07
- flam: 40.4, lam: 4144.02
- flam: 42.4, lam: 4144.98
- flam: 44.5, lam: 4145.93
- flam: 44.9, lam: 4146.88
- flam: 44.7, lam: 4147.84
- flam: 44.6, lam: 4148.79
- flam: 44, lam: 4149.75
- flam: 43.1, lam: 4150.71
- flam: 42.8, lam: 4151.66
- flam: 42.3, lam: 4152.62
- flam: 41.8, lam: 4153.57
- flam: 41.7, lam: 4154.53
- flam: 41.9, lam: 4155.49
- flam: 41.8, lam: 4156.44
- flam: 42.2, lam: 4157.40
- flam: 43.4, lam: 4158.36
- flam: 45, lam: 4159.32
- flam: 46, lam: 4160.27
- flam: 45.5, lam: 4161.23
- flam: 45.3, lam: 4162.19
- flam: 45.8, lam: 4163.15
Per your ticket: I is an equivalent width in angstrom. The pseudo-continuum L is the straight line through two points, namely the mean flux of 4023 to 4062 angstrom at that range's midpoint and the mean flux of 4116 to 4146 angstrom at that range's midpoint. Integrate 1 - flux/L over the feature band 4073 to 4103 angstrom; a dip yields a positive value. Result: 0.4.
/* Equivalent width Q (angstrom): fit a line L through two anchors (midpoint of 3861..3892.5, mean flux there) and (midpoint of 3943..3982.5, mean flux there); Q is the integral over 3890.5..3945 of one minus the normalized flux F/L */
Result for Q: 5.6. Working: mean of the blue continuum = 36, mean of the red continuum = 30.6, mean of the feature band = 30.2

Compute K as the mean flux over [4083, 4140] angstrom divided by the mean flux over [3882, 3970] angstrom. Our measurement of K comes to 1.4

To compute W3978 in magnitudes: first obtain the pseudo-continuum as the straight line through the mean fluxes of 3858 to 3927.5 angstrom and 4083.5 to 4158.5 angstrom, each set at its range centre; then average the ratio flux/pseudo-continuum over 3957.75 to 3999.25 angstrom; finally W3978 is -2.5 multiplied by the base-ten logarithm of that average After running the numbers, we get 0.19 mag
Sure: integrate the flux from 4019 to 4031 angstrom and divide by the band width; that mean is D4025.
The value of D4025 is 42.5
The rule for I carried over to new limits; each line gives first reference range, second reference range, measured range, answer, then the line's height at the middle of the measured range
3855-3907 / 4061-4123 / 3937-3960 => 2.37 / 37.8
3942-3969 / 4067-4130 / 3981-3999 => -3.31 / 33.8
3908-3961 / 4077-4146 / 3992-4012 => -2.93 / 35.2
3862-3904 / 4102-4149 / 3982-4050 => -2.34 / 39.8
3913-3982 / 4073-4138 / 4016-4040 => -4.34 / 35.6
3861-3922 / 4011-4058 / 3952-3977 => 7.75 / 39.1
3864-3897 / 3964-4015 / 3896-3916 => -0.97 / 35.4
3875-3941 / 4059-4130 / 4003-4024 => -2.58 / 37.4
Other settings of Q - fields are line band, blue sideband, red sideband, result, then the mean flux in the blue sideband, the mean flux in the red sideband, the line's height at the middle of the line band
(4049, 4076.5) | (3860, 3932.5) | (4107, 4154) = -0.8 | 34.3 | 43.6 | 40.9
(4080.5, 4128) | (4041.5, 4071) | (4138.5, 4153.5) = -0.2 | 41.4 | 43.6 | 42.6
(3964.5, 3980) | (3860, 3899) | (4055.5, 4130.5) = 6.2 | 35.8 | 42.3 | 38.6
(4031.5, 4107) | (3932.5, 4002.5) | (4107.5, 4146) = -4.7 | 31.6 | 43.6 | 39.2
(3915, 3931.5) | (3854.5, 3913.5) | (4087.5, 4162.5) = 3.5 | 36.1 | 43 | 37.3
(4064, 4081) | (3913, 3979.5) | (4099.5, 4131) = -1.3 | 27.9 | 42.4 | 38.7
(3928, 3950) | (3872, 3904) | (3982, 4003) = 8.4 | 34.5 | 40.2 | 37.3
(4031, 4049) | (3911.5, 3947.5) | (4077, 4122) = -1.9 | 27.2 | 42.3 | 37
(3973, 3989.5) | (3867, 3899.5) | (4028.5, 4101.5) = 0.4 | 35.1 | 41.8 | 38.7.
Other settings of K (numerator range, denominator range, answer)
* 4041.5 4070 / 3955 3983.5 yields 1.45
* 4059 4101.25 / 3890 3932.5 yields 1.28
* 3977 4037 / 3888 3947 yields 1.35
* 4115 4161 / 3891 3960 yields 1.37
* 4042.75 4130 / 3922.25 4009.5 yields 1.34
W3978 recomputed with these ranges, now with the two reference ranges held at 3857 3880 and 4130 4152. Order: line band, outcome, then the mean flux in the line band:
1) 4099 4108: 0.12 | 37.9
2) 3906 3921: 0.04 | 37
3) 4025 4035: 0.01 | 40.5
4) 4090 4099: -0.04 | 43.7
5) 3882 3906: 0.14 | 33.5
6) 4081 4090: -0.05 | 44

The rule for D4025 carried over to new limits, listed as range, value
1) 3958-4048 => 37.3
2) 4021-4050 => 41.5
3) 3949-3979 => 28.7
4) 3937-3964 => 33.2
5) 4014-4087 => 41.8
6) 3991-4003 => 40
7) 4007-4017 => 41.9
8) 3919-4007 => 31.2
